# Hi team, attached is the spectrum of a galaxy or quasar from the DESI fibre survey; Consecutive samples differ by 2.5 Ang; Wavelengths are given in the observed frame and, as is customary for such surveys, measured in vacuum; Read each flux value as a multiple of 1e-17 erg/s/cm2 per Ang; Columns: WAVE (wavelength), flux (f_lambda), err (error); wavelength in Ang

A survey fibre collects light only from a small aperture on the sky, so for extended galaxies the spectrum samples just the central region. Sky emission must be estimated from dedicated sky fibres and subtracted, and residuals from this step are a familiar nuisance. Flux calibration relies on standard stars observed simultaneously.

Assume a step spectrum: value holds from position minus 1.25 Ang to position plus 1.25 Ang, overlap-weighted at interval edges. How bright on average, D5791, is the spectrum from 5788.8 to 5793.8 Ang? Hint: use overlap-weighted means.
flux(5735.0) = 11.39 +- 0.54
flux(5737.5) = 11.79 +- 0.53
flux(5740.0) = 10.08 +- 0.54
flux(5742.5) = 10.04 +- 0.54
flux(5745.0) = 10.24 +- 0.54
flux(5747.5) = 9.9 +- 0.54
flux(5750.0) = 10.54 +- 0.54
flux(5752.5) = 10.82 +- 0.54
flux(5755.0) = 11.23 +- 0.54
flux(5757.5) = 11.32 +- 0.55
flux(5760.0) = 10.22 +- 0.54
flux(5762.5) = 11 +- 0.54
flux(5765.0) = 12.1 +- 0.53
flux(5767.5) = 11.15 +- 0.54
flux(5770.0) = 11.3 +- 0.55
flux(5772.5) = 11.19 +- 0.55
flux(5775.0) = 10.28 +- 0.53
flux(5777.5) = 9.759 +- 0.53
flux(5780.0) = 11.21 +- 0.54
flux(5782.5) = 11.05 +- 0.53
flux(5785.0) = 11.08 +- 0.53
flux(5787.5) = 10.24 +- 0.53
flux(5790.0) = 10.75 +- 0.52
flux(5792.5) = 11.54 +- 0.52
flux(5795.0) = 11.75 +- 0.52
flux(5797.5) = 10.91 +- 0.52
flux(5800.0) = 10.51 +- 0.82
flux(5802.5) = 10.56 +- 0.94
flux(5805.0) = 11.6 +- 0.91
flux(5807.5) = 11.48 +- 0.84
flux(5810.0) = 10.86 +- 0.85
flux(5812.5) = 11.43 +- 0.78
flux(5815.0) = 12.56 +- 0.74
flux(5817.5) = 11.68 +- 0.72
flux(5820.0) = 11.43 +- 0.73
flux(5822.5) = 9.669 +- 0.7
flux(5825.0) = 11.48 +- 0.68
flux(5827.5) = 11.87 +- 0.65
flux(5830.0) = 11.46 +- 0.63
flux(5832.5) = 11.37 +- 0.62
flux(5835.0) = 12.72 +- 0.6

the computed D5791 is 11.2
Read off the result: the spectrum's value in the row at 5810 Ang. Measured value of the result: 10.86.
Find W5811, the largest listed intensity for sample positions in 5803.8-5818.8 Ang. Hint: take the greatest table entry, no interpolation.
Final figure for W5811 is 12.56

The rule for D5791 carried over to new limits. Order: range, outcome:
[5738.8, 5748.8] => 10.1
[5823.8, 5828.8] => 11.7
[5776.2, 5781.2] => 10.5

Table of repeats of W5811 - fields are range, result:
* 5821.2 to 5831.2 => 11.87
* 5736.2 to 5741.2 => 11.79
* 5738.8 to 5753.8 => 10.82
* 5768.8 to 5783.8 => 11.3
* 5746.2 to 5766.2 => 12.1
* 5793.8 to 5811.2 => 11.75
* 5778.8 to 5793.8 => 11.54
